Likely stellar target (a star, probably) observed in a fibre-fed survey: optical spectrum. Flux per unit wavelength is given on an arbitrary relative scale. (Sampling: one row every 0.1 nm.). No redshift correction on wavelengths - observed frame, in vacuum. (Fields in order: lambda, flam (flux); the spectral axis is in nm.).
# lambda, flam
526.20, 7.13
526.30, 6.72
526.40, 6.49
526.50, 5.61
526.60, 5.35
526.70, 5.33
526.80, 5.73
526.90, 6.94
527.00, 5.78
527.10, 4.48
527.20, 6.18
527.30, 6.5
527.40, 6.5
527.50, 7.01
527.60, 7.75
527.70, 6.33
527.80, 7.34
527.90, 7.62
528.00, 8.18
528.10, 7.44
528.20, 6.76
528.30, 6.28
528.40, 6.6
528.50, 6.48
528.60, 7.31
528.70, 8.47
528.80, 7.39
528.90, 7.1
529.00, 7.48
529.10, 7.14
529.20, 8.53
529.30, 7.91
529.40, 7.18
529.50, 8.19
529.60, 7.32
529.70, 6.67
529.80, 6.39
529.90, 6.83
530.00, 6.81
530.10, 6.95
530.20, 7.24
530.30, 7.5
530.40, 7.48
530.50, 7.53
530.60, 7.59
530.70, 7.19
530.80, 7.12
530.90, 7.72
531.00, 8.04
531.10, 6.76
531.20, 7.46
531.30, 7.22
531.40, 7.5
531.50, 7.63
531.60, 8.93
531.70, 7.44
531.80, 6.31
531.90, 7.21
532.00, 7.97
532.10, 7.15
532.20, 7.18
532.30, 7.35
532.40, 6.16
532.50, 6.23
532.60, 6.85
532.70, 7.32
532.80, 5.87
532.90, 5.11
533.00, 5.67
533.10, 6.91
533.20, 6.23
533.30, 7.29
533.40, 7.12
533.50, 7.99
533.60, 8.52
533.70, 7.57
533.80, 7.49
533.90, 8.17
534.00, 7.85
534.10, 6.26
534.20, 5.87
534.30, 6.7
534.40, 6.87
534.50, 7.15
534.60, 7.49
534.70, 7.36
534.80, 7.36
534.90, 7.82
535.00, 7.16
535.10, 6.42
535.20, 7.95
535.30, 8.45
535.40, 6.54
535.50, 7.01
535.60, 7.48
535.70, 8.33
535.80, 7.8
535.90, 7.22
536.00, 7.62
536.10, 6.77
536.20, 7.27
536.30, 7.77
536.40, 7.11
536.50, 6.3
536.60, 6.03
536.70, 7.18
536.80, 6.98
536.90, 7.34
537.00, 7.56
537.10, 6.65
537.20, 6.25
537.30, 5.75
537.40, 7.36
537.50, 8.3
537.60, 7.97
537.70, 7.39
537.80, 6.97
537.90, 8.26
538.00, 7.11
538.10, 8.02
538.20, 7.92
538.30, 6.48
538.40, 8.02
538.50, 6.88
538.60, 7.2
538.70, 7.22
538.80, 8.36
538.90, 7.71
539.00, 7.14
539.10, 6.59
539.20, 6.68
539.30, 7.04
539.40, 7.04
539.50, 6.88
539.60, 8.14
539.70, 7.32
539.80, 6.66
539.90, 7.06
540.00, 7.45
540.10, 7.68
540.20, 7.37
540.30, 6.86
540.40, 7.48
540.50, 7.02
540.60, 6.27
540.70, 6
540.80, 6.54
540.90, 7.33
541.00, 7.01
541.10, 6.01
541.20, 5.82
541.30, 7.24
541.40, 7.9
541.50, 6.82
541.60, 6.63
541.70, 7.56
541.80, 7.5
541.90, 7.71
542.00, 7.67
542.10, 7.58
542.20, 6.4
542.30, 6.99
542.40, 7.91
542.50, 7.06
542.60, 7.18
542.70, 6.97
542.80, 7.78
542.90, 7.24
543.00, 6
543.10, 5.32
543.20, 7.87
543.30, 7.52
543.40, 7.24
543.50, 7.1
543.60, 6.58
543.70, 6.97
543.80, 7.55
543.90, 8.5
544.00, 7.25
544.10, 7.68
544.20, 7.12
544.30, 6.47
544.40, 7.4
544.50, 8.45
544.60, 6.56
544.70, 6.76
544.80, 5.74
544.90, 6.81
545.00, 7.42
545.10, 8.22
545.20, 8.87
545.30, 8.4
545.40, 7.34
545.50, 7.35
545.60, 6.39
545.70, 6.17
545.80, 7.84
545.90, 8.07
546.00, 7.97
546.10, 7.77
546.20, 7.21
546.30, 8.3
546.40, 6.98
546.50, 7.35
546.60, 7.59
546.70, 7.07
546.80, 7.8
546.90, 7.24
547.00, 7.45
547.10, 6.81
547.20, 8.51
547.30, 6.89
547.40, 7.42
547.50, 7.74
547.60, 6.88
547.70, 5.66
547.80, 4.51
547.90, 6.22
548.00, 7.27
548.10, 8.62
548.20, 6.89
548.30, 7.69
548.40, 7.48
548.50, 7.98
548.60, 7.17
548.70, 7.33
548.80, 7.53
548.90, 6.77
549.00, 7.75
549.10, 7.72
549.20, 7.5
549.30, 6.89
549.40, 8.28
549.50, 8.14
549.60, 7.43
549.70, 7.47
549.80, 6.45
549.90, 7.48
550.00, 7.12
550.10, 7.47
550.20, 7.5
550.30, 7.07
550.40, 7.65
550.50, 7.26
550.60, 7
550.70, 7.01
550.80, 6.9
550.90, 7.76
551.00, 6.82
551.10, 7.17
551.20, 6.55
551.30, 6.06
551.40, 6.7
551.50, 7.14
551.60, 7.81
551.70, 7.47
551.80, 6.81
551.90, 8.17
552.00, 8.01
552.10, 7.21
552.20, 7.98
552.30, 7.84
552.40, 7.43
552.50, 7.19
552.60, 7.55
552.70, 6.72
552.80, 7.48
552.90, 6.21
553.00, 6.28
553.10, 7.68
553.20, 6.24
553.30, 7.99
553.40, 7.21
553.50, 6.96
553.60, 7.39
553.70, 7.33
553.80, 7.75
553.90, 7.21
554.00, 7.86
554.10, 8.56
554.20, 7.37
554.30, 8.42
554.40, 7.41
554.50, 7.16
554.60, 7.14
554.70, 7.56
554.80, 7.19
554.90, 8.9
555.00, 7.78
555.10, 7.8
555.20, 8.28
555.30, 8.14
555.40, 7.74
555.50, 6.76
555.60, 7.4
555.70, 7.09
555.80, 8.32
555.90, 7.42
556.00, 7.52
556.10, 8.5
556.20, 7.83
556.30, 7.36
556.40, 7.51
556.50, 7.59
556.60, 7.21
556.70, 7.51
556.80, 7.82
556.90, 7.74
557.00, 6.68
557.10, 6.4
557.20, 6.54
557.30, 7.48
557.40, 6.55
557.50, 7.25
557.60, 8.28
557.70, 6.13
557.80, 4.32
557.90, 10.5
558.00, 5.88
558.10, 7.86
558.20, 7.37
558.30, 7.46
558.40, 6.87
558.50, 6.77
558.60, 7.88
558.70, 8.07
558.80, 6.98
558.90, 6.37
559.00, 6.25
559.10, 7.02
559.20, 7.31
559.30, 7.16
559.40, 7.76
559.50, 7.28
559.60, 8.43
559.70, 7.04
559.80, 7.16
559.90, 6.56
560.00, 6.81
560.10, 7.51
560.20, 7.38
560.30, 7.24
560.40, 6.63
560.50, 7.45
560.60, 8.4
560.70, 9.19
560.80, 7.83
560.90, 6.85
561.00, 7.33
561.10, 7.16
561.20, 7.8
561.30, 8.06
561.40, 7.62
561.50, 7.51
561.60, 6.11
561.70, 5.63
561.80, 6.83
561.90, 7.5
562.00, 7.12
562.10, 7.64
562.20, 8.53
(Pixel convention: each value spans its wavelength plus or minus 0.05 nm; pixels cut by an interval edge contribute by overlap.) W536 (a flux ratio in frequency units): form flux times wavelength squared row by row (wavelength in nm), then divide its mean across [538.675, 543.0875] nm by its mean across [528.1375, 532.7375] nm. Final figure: 1.02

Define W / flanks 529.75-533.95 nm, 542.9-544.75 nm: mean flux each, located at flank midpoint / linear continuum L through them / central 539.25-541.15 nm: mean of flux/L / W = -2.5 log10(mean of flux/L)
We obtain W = 0.02 mag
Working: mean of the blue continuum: 7.17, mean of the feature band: 7.01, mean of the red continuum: 7.13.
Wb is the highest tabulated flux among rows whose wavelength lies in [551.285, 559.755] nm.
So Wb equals 10.5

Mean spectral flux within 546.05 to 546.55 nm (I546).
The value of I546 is 7.52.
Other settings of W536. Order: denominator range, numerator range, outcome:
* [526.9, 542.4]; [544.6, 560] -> 1.09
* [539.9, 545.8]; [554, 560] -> 1.09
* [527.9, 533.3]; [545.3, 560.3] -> 1.11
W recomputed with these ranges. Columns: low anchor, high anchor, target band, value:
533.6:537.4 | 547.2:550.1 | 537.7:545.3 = 0.002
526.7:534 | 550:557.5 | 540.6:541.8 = 0.065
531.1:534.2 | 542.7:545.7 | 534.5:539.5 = -0.019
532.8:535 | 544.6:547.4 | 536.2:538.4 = -0.006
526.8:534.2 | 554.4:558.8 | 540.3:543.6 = 0.036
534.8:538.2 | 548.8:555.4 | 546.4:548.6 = 0.026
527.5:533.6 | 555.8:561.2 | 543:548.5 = 0.000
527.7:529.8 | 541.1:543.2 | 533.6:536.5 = -0.018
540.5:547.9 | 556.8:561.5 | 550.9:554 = -0.001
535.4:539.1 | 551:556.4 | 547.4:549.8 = 0.023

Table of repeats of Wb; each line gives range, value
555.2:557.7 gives 8.5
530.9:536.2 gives 8.93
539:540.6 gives 8.14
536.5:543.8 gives 8.36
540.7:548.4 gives 8.87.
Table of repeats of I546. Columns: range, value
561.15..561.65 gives 7.42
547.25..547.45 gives 7.15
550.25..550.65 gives 7.24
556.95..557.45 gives 6.73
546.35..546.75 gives 7.25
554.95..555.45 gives 7.95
